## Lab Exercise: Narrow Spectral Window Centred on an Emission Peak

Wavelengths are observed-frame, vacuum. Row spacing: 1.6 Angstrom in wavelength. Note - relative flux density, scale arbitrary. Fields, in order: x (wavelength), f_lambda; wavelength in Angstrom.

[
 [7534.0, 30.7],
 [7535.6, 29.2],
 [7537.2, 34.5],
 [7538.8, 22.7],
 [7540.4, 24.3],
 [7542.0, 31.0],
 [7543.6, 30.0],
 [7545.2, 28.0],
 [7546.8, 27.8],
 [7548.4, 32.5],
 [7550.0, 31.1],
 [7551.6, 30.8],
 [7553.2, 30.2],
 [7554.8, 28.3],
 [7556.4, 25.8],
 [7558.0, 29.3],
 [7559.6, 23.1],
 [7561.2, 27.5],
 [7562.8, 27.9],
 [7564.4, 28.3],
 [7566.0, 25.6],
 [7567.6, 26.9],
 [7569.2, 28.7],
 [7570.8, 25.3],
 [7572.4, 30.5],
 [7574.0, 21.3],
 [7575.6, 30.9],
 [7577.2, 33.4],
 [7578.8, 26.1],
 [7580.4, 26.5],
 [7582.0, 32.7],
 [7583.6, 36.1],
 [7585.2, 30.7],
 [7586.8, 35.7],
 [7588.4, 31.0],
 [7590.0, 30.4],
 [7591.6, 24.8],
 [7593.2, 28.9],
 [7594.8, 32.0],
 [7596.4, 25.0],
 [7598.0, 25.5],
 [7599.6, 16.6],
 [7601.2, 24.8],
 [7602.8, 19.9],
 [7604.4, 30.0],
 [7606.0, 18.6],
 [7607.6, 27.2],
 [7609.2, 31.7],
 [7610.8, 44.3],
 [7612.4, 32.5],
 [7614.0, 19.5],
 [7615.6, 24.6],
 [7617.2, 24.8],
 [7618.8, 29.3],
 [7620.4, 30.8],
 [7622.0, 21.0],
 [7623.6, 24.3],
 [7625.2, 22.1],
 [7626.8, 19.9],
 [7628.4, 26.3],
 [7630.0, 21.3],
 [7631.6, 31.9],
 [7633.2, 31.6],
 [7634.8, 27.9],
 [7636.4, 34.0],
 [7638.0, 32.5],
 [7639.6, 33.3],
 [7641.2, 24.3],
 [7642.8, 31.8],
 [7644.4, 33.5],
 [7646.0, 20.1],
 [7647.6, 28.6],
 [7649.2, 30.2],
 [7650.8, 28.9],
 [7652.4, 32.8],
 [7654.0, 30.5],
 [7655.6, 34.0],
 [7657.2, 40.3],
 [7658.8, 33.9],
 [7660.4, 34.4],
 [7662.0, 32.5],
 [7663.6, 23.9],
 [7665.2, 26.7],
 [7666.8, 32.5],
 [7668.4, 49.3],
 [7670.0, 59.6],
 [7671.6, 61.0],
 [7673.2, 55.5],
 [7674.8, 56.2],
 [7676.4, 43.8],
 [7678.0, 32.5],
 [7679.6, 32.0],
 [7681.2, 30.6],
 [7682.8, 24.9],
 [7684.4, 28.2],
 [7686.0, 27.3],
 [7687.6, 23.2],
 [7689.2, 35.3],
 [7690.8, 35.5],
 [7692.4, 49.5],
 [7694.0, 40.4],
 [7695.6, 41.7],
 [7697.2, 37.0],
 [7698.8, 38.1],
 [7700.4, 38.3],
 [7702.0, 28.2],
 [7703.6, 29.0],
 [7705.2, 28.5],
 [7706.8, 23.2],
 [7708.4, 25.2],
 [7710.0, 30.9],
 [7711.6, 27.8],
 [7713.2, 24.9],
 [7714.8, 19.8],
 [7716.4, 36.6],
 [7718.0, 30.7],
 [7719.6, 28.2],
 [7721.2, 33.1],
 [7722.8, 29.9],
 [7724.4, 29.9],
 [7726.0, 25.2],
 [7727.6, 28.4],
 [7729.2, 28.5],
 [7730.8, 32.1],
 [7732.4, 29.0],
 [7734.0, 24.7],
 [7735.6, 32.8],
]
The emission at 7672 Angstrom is Halpha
